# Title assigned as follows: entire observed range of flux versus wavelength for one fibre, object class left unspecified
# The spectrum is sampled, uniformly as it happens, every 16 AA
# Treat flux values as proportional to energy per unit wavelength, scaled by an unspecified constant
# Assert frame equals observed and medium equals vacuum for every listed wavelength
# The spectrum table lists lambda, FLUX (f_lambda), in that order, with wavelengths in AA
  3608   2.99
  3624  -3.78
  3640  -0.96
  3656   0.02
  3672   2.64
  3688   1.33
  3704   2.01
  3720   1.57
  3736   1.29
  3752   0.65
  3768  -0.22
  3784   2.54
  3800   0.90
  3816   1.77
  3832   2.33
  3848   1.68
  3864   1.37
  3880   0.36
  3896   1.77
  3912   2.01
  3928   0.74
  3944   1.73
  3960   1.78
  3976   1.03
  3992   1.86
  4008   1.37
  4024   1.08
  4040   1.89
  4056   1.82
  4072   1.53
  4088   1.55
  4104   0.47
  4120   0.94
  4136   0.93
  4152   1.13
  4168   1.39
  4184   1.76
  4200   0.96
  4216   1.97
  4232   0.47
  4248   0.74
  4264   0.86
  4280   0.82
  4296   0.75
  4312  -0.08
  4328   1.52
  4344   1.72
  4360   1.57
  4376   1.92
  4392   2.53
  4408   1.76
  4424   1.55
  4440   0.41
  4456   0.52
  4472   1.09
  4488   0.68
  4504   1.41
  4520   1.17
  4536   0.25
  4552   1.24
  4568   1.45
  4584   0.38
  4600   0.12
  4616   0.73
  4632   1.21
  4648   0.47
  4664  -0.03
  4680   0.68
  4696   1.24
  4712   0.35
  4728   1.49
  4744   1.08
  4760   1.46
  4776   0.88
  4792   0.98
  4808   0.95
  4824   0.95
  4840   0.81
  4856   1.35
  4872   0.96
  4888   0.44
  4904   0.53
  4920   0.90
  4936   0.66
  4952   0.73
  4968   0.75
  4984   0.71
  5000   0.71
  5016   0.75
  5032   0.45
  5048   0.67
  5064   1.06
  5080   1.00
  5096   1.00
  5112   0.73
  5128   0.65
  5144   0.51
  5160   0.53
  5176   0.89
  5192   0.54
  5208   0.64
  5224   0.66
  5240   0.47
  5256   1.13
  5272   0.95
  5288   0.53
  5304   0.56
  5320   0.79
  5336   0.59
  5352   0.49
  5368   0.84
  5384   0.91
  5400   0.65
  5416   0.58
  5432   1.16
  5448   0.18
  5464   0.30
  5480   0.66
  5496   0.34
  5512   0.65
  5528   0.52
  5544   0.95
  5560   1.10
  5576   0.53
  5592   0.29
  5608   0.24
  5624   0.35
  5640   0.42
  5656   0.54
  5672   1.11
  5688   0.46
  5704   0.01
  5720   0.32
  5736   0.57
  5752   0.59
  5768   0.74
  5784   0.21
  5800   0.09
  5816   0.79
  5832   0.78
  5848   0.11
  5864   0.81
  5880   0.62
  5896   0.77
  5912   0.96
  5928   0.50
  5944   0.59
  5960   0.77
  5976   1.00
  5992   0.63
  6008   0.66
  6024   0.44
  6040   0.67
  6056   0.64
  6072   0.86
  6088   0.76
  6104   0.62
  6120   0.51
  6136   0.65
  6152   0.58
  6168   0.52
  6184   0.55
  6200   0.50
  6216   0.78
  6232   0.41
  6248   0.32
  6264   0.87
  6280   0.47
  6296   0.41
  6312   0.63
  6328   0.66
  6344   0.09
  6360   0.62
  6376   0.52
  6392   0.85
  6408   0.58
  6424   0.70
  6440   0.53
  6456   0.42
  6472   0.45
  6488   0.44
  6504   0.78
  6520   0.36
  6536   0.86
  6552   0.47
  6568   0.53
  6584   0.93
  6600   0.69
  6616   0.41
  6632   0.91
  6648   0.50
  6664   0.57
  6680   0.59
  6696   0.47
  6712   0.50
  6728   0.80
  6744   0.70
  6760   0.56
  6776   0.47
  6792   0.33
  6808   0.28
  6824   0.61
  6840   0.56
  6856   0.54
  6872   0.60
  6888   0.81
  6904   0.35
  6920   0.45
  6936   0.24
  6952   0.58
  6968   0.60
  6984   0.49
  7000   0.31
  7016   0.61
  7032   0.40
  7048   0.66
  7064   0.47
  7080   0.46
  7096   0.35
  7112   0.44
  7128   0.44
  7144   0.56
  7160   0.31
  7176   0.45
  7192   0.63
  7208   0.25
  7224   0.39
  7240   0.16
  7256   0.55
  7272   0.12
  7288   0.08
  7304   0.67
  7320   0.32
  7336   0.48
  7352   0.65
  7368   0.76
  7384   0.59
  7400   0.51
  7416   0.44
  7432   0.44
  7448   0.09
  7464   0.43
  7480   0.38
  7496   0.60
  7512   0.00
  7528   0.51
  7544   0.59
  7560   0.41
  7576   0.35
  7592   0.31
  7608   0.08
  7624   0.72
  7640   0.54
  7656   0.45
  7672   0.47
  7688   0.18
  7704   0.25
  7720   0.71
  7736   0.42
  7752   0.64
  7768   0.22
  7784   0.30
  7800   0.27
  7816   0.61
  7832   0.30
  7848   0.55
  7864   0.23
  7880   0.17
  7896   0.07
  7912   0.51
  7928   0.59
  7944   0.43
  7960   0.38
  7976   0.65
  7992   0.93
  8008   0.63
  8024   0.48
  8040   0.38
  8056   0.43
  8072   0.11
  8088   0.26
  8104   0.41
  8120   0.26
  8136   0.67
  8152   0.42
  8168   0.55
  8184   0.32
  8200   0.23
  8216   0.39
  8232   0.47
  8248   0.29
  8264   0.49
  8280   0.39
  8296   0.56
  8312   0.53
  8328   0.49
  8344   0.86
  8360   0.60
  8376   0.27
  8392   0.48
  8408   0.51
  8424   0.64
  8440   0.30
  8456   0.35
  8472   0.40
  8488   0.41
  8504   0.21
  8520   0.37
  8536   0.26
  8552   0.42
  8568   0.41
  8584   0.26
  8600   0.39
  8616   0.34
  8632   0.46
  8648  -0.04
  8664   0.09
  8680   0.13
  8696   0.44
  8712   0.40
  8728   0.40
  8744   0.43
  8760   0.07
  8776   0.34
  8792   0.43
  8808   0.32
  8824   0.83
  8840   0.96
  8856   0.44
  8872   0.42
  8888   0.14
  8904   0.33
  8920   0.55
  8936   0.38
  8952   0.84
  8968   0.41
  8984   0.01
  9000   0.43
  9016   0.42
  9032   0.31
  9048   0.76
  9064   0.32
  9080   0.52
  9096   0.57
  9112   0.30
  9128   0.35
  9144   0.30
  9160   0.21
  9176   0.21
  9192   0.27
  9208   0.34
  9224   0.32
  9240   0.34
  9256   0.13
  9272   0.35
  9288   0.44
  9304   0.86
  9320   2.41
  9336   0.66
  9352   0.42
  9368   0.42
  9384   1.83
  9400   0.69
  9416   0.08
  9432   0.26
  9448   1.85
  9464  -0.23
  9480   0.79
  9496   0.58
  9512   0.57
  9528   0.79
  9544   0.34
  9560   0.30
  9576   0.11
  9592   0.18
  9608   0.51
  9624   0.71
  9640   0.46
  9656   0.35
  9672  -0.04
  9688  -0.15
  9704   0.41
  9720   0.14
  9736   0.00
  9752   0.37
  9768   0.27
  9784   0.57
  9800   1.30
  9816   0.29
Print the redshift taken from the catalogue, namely 0.32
